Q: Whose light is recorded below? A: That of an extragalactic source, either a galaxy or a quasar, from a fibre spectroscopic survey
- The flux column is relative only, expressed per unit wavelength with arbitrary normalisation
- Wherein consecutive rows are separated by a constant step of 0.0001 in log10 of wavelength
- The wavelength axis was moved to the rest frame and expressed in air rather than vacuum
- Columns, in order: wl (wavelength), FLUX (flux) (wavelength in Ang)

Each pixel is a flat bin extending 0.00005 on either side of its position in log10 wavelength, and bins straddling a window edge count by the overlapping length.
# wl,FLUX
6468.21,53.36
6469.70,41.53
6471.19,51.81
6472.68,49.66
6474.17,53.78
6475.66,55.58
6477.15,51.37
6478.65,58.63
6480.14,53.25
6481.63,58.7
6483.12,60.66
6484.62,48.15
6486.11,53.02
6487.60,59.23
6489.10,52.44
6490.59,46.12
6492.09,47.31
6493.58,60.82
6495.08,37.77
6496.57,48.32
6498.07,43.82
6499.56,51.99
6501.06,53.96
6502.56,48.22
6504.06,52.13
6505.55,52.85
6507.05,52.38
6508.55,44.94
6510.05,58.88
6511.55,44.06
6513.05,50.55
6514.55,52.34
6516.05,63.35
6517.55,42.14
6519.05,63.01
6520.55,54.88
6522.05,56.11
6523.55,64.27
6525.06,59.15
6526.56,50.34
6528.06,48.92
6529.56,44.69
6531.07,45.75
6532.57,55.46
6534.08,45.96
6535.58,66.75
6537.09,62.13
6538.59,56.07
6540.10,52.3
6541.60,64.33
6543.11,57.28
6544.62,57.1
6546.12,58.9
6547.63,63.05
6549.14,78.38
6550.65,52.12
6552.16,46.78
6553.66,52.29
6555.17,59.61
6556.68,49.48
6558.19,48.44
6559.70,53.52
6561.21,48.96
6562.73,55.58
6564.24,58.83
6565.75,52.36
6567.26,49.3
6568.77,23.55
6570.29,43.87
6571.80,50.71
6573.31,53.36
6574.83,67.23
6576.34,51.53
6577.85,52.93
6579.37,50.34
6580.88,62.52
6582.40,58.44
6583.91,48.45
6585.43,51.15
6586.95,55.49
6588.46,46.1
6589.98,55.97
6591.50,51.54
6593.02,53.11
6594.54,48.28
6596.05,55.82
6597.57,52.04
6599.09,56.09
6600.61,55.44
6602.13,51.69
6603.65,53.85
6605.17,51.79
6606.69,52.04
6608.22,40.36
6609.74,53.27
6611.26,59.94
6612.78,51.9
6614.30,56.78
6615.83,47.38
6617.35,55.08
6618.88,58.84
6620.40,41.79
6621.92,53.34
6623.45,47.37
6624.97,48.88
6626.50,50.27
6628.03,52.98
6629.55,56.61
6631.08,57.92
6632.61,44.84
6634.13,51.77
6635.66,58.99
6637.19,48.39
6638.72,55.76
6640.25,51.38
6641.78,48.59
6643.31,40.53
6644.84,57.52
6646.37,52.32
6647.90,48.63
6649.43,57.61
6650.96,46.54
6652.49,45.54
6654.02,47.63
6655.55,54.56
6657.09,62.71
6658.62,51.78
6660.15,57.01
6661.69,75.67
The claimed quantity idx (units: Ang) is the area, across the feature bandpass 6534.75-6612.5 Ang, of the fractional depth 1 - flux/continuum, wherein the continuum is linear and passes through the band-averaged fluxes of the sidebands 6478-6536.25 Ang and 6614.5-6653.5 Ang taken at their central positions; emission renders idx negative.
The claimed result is -3.05 Ang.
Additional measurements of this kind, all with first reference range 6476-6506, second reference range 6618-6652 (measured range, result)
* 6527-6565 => -2.59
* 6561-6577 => 0.35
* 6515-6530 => -0.87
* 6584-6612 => -0.45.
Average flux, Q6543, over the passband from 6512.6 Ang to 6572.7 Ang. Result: 54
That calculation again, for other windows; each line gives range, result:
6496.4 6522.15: 51.9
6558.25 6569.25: 49.5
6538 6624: 53.2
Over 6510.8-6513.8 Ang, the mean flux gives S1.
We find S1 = 47.3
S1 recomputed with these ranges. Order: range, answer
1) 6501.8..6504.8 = 50.1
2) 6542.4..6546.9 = 57.8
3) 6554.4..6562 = 51.9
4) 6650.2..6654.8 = 46.7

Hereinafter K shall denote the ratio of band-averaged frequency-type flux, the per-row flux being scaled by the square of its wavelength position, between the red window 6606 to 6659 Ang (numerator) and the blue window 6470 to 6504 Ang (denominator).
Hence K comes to 1.04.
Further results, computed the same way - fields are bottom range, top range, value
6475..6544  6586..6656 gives 1.01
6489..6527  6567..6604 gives 1.02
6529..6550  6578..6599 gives 0.93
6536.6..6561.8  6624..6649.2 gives 0.94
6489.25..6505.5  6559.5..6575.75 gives 1.05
